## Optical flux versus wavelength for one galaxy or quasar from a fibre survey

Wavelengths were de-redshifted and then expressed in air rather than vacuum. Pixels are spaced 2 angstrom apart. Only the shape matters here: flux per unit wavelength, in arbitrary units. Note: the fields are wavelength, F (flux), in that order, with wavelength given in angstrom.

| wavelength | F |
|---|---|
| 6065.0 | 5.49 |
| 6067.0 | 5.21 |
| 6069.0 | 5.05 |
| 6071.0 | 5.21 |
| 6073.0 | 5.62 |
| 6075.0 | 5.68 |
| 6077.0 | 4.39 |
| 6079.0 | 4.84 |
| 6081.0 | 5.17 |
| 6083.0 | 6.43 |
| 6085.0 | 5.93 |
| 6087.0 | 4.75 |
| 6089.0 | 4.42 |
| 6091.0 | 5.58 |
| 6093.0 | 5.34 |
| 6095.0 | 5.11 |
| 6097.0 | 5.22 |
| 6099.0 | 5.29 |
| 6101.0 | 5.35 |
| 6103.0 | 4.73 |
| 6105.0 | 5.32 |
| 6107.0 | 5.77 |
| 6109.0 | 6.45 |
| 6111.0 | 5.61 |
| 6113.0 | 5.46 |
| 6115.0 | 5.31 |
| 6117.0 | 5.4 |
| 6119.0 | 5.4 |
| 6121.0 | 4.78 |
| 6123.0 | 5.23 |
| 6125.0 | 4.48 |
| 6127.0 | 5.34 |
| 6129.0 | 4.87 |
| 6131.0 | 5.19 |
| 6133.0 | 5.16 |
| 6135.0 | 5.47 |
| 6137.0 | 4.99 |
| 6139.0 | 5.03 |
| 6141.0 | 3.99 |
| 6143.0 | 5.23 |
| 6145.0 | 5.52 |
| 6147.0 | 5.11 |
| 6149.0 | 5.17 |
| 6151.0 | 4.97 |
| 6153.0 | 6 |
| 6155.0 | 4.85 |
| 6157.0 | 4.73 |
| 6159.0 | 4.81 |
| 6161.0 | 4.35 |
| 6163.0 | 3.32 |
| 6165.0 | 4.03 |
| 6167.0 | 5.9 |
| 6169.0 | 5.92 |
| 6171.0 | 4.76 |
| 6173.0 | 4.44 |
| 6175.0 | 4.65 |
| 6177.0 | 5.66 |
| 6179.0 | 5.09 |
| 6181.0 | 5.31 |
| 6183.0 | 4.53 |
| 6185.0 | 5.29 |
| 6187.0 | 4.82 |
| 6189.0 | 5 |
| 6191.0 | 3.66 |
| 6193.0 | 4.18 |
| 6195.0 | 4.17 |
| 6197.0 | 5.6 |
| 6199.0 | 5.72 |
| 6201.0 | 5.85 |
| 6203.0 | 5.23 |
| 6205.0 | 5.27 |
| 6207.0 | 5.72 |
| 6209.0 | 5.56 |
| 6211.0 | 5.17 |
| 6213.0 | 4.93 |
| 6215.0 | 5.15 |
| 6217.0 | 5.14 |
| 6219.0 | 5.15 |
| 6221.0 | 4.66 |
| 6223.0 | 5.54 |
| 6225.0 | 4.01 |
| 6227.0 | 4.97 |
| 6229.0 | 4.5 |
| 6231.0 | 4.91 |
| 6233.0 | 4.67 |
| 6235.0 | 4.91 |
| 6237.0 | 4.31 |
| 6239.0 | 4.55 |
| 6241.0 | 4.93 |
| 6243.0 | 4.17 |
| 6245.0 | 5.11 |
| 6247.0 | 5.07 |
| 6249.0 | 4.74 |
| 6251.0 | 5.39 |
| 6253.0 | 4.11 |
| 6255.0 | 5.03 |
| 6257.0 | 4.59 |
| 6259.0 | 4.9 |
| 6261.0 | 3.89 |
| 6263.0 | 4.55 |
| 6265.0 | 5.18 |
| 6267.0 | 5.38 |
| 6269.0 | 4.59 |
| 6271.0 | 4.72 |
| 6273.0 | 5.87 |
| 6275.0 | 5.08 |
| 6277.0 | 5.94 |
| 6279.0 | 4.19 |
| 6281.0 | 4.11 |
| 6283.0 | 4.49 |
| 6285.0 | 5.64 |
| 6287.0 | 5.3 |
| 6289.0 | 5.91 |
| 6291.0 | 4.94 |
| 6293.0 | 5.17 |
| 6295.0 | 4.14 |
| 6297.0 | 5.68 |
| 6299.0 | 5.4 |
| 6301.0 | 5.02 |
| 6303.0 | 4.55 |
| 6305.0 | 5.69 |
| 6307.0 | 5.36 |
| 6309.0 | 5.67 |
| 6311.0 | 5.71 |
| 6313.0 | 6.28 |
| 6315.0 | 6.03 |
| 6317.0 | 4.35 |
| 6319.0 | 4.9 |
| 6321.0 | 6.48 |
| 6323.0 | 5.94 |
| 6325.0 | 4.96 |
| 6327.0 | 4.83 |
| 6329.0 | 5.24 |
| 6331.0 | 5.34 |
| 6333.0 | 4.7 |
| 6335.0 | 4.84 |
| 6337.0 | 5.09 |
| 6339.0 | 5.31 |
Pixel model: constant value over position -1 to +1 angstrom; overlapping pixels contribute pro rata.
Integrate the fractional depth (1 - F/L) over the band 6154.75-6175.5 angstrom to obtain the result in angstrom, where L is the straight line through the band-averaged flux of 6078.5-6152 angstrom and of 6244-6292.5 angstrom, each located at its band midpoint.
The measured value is 1.8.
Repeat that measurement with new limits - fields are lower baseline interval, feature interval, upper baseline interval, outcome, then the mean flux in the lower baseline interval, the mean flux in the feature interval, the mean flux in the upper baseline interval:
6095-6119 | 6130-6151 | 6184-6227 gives 0.86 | 5.43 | 5.08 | 5.04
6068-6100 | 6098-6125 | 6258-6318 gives -0.64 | 5.25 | 5.36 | 5.12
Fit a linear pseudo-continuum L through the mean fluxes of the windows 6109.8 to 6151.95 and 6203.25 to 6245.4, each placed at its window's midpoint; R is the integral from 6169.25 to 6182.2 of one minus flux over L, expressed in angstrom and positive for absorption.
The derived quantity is 0.0 angstrom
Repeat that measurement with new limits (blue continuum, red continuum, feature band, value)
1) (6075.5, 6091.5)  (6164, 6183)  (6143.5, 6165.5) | 1.1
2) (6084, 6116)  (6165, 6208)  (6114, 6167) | 2.5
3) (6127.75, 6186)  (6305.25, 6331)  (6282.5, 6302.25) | 0.8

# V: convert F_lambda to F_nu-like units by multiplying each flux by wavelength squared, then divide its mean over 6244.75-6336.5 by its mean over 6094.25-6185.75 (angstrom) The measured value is 1.1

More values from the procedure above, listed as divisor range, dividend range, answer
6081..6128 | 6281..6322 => 1.06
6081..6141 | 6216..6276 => 0.96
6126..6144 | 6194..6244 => 1.02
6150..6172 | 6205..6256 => 1.03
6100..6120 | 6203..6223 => 0.98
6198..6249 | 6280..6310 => 1.05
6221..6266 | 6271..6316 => 1.13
